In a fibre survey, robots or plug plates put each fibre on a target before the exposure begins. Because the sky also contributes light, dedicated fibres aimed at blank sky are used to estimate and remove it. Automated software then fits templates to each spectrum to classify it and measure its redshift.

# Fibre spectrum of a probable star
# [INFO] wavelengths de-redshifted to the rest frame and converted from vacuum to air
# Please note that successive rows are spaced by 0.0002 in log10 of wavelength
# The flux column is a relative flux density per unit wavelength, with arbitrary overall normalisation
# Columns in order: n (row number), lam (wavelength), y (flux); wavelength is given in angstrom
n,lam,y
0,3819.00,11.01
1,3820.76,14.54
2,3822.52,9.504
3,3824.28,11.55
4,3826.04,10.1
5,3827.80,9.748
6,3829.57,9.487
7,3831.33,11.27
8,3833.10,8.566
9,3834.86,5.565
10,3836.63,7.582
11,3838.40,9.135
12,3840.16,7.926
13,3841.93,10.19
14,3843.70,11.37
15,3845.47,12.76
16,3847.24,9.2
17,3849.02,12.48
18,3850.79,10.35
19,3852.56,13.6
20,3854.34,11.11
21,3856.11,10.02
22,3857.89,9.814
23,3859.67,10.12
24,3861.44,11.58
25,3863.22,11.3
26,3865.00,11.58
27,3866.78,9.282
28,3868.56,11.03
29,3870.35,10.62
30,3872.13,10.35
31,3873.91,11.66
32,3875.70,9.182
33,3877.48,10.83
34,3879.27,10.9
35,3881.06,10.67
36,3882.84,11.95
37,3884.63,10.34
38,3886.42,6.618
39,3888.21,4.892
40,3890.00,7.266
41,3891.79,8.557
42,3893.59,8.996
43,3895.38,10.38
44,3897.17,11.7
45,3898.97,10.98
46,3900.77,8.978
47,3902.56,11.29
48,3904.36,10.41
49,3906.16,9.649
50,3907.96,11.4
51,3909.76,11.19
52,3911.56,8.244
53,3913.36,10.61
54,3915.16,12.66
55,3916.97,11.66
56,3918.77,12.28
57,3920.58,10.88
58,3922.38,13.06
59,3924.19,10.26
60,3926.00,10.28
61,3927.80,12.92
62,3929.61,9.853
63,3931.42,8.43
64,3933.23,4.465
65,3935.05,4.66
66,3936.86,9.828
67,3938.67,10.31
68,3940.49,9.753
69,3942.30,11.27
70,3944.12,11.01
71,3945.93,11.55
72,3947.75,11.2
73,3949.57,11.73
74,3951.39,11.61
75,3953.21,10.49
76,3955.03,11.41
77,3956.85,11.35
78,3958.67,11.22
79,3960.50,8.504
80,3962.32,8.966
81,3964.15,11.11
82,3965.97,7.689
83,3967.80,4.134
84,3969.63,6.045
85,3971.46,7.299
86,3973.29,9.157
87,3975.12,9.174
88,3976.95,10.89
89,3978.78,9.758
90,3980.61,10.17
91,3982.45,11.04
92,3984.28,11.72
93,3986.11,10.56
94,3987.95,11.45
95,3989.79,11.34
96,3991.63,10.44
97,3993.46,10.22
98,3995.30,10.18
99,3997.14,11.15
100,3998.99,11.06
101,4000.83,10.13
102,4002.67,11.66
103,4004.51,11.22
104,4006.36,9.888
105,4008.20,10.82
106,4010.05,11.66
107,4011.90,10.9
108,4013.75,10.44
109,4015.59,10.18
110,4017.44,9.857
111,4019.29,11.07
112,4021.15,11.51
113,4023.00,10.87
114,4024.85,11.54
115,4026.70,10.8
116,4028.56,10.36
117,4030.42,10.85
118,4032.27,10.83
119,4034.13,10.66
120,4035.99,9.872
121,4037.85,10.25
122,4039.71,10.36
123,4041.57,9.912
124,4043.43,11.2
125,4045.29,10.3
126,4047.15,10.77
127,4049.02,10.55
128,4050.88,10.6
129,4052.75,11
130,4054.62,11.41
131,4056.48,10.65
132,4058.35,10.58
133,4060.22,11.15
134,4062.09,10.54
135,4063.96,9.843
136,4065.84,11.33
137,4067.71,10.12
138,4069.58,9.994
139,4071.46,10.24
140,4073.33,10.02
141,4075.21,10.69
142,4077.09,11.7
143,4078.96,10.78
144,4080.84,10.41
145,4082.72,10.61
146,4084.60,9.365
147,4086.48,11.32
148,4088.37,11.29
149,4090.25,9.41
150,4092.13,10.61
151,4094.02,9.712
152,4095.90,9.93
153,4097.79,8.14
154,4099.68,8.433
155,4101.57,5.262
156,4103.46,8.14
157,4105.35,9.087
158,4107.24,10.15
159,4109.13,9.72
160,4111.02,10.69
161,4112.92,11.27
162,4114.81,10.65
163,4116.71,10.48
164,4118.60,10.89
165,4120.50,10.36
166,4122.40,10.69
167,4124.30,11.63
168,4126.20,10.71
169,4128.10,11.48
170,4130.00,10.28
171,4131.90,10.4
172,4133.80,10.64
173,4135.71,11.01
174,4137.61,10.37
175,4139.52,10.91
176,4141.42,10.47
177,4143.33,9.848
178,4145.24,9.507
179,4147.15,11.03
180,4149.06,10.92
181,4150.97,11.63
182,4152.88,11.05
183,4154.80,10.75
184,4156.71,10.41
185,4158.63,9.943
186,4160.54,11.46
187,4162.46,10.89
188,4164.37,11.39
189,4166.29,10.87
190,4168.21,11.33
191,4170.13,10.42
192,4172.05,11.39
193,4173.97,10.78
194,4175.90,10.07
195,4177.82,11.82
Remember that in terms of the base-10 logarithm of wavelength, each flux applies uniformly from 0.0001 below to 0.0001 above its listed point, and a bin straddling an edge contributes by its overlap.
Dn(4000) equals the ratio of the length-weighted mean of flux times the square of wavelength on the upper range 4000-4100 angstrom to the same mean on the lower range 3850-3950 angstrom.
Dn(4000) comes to 1.11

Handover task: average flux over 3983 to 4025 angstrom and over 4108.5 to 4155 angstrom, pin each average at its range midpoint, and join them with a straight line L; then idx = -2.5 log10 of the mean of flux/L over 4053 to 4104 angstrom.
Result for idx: 0.071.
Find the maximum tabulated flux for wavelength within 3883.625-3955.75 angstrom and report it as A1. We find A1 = 13.06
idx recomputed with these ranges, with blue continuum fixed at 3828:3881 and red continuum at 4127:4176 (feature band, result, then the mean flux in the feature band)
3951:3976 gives 0.152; 9.1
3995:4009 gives -0.027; 10.8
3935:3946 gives 0.042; 10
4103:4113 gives 0.094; 9.8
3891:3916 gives 0.002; 10.4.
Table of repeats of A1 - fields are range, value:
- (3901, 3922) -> 12.66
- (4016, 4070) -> 11.54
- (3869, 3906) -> 11.95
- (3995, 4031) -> 11.66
